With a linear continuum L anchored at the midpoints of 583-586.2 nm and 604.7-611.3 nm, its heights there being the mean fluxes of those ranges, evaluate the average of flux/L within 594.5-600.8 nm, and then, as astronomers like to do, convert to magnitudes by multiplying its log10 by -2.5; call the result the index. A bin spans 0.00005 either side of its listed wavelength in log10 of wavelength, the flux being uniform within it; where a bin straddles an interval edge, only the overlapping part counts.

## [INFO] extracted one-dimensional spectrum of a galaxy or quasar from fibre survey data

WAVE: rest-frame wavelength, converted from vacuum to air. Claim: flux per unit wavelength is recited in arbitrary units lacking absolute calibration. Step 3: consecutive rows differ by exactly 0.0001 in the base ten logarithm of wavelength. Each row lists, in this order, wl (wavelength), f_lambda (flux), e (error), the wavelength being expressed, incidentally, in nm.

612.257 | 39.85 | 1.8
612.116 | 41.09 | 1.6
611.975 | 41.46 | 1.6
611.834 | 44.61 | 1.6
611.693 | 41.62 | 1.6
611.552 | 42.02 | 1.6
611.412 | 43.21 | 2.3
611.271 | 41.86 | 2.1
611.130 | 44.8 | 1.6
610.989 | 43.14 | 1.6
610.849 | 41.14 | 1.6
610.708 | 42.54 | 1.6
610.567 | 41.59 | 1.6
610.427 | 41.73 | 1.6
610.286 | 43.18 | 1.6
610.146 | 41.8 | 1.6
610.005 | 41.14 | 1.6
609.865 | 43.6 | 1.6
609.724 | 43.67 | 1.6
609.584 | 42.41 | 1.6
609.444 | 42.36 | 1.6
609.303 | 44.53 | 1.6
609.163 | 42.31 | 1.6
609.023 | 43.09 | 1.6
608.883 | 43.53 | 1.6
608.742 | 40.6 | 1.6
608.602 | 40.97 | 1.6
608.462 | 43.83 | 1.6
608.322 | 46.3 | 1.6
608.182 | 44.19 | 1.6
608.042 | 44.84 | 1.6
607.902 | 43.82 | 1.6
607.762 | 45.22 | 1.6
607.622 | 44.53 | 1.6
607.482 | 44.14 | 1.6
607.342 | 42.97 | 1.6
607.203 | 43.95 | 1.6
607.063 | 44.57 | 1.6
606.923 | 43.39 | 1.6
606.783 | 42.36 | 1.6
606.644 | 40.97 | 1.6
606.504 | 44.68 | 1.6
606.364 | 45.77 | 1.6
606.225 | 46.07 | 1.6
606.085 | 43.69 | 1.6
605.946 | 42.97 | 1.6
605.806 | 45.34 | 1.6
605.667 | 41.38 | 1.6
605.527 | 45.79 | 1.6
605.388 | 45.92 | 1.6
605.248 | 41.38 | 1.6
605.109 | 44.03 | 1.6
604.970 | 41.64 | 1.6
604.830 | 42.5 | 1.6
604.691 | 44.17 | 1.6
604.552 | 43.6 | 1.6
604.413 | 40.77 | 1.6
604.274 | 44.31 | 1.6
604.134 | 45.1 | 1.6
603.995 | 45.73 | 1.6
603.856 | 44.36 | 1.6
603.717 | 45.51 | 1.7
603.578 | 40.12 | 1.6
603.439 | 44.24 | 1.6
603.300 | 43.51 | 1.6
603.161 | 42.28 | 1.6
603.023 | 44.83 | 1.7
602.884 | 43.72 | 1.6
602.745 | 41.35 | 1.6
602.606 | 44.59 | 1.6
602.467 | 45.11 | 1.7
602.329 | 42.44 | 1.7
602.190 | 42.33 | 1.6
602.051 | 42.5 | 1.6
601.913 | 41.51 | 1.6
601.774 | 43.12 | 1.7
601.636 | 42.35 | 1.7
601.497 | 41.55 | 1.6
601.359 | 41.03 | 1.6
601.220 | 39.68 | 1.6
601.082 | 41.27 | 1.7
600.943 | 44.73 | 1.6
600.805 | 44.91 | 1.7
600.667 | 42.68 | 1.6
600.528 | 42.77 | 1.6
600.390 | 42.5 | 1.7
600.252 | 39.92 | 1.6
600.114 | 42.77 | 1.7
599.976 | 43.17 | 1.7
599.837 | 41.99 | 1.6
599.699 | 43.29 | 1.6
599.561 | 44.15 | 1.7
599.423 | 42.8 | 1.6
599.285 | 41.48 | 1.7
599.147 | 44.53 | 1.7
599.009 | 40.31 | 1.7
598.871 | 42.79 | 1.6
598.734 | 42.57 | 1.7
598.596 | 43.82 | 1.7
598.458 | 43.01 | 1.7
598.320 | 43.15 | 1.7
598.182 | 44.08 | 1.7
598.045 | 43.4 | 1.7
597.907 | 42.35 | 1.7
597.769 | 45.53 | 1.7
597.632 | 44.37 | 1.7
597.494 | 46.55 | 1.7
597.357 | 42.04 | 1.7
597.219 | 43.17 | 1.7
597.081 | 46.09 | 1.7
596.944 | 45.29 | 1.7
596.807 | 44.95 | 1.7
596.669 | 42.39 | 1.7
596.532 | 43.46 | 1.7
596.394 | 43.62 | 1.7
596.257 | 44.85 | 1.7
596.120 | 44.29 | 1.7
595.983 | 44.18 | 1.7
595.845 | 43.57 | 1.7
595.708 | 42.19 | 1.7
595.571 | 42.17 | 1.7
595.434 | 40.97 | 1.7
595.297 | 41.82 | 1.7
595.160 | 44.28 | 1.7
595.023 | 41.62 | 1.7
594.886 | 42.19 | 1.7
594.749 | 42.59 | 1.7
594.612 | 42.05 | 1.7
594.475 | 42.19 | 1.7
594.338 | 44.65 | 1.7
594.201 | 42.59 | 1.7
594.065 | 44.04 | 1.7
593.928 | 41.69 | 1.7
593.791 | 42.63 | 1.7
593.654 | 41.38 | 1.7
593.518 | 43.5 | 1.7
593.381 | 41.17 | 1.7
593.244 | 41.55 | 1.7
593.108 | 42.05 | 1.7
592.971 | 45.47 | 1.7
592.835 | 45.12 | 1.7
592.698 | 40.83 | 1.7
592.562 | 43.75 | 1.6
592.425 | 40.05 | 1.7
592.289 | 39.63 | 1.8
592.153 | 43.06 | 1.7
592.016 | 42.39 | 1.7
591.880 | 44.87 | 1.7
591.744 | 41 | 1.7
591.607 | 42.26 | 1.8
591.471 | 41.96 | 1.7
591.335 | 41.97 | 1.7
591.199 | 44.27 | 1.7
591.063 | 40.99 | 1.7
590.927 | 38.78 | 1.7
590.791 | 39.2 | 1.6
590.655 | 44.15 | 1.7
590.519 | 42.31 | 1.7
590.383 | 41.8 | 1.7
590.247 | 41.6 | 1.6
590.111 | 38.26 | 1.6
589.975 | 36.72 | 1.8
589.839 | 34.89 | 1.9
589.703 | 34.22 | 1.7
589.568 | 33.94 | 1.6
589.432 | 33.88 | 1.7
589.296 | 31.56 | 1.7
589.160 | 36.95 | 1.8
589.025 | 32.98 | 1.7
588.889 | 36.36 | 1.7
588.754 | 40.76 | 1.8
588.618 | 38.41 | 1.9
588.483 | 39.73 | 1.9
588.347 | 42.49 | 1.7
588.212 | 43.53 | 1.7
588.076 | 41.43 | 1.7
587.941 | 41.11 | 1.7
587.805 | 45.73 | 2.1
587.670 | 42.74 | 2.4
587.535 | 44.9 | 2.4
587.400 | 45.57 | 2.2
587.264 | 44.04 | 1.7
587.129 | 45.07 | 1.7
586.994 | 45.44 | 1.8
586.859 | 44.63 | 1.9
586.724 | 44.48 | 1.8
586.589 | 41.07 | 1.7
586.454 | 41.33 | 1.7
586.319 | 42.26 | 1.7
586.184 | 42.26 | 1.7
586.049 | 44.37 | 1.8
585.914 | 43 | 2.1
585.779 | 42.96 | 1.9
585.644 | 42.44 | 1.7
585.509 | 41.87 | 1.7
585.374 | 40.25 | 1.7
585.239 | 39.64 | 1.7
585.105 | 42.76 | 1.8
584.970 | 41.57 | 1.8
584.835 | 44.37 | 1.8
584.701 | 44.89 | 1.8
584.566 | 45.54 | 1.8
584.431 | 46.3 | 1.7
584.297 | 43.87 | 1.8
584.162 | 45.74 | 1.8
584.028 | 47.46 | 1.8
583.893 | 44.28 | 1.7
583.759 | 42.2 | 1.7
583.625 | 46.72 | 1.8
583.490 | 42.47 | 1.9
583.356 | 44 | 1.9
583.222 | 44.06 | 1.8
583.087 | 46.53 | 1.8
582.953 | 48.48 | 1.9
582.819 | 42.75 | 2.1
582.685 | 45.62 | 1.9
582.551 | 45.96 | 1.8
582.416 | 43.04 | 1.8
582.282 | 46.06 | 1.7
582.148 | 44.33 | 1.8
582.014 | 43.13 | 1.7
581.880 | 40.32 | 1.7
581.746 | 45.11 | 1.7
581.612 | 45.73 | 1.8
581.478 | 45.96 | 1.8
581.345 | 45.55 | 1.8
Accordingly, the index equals 0.01 mag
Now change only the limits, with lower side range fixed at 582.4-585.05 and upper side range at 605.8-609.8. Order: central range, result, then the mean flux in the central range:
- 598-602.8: 0.03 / 42.7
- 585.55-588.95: 0.05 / 42.7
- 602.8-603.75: 0.01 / 43.4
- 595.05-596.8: 0.03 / 43.2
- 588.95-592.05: 0.14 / 39.1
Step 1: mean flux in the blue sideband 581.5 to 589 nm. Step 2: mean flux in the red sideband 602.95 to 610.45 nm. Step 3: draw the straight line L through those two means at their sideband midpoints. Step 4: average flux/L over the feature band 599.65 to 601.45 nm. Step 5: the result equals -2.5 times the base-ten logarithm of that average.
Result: 0.029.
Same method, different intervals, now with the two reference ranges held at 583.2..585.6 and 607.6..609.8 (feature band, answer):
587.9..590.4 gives 0.16 mag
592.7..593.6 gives 0.02 mag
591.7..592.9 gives 0.03 mag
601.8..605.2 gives 0.01 mag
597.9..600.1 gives 0.02 mag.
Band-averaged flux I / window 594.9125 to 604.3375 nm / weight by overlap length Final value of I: 43.2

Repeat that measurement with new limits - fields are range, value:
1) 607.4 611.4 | 43.1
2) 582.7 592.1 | 41.9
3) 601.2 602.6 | 42.4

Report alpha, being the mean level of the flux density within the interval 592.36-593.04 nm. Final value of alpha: 43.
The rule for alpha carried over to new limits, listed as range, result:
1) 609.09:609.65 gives 42.9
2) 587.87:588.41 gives 42.1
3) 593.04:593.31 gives 41.9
